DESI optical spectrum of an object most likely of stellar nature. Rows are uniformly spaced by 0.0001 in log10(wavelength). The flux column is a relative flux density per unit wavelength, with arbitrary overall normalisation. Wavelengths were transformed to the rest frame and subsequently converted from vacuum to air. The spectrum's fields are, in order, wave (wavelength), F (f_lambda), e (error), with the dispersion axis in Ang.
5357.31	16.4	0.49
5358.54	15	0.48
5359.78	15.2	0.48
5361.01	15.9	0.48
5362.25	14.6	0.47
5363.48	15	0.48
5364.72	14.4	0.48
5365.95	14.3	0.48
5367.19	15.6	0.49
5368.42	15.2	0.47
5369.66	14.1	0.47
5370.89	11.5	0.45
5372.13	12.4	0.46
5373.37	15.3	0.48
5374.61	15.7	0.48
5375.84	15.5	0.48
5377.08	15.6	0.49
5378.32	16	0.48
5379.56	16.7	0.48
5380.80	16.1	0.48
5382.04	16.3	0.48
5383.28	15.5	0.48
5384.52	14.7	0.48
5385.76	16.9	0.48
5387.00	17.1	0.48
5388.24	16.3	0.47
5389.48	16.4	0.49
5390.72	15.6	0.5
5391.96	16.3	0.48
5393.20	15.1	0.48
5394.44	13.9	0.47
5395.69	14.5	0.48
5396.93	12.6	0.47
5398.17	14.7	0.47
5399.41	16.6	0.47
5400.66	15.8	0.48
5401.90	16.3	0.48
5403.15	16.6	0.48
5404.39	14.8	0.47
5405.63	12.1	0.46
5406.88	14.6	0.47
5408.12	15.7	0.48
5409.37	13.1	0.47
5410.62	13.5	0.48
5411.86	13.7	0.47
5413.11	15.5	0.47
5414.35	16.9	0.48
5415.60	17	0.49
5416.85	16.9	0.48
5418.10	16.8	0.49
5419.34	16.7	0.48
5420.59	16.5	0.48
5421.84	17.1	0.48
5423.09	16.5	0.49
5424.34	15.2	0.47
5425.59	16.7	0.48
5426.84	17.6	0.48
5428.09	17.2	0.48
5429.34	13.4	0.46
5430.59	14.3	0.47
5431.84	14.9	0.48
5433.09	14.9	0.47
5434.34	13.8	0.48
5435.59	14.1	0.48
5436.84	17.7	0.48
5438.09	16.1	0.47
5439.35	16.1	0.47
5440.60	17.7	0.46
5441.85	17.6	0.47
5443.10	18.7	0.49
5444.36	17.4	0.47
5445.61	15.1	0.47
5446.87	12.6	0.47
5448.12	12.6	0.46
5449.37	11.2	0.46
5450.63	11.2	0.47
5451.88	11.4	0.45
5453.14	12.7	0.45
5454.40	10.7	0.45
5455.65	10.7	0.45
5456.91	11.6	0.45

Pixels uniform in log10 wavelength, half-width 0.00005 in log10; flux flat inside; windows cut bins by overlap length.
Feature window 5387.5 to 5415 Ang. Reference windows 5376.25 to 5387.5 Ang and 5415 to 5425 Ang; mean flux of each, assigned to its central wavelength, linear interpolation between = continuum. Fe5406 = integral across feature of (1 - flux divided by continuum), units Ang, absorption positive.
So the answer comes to 2.2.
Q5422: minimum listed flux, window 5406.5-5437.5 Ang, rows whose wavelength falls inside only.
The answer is 13.1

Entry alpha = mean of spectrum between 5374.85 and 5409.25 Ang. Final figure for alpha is 15.5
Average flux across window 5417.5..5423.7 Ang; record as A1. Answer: 16.7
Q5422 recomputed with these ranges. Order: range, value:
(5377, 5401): 12.6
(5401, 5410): 12.1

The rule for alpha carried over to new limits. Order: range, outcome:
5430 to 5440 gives 15.3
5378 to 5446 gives 15.7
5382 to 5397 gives 15.6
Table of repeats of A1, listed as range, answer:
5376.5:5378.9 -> 15.8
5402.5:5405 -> 15.7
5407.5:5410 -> 14.4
